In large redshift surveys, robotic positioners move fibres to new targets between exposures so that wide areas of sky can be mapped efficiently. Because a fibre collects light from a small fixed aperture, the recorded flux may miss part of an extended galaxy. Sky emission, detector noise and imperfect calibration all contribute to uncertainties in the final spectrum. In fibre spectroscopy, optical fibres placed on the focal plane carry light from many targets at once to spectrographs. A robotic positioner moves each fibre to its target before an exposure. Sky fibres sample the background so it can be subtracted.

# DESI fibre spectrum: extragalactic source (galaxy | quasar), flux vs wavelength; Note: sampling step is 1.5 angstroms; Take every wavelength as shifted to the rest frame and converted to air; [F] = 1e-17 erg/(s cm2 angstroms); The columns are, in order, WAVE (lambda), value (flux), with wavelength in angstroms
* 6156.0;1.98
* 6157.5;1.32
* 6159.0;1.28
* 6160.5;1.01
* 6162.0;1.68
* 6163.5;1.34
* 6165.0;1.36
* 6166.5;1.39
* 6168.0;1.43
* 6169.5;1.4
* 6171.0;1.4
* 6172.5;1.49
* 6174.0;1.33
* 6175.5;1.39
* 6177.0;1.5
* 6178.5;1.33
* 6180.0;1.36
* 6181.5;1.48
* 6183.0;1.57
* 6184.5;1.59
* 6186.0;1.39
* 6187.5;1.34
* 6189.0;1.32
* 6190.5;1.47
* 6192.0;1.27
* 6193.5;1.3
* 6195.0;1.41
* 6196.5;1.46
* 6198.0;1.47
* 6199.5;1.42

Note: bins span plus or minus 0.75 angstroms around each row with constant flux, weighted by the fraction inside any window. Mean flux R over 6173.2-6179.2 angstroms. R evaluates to 1.39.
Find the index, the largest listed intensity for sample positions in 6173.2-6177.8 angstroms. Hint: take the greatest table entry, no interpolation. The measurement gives 1.5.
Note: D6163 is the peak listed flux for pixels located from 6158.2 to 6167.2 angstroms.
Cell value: 1.68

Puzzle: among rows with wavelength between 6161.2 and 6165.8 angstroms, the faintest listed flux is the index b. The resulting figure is 1.34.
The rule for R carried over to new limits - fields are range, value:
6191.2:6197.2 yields 1.36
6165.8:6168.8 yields 1.41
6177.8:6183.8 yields 1.44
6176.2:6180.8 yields 1.4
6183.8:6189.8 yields 1.41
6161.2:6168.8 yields 1.44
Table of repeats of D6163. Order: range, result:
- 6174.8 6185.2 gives 1.59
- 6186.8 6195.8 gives 1.47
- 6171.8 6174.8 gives 1.49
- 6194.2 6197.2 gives 1.46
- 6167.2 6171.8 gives 1.43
